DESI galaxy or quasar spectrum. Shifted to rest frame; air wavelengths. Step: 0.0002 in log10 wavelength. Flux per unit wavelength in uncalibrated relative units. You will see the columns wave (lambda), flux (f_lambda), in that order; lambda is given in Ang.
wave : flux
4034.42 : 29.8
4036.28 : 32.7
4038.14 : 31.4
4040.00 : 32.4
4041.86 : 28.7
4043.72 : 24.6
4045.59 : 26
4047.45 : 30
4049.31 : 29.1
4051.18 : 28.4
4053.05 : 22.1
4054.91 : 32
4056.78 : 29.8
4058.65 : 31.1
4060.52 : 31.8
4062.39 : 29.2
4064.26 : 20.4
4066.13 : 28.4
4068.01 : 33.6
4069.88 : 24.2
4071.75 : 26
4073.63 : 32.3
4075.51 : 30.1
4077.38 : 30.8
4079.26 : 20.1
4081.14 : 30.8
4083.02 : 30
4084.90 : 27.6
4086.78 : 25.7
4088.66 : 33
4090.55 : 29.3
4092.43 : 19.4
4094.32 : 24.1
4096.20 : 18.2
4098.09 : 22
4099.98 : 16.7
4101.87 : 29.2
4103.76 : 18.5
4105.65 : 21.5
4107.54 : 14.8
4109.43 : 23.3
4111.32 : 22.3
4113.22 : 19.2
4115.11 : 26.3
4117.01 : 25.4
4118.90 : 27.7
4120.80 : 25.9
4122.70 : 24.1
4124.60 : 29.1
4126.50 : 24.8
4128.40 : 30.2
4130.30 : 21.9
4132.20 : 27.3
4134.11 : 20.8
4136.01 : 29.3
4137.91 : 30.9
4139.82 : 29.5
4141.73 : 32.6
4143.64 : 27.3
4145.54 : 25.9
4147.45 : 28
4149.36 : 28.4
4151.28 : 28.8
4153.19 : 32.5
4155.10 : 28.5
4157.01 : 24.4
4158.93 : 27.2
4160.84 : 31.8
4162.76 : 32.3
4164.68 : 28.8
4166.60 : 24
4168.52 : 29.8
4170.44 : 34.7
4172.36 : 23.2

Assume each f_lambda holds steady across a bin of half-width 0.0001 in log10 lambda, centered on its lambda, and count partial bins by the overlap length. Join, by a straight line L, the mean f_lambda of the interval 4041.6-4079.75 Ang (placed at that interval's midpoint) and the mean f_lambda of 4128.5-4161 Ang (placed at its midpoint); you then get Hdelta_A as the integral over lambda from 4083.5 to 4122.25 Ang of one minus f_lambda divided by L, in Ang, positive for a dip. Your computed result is 6.1 Ang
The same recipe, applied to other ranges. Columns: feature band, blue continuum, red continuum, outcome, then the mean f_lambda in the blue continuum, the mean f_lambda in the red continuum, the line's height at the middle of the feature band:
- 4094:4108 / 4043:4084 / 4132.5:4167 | 3.8 Ang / 28.2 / 28.4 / 28.3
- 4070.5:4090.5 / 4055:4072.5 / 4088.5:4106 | -2.4 Ang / 28.5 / 22.8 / 25.6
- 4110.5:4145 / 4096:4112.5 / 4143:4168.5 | -3.0 Ang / 20.8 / 28.4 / 24.3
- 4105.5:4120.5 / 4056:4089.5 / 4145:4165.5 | 3.1 Ang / 28.6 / 28.8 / 28.7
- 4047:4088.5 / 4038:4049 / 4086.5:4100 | -3.3 Ang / 28.7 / 23.9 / 26.4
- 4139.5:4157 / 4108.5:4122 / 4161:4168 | -0.9 Ang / 24.3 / 28.8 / 27.3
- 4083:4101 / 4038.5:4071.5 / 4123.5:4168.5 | 2.5 Ang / 28.3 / 28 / 28.2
